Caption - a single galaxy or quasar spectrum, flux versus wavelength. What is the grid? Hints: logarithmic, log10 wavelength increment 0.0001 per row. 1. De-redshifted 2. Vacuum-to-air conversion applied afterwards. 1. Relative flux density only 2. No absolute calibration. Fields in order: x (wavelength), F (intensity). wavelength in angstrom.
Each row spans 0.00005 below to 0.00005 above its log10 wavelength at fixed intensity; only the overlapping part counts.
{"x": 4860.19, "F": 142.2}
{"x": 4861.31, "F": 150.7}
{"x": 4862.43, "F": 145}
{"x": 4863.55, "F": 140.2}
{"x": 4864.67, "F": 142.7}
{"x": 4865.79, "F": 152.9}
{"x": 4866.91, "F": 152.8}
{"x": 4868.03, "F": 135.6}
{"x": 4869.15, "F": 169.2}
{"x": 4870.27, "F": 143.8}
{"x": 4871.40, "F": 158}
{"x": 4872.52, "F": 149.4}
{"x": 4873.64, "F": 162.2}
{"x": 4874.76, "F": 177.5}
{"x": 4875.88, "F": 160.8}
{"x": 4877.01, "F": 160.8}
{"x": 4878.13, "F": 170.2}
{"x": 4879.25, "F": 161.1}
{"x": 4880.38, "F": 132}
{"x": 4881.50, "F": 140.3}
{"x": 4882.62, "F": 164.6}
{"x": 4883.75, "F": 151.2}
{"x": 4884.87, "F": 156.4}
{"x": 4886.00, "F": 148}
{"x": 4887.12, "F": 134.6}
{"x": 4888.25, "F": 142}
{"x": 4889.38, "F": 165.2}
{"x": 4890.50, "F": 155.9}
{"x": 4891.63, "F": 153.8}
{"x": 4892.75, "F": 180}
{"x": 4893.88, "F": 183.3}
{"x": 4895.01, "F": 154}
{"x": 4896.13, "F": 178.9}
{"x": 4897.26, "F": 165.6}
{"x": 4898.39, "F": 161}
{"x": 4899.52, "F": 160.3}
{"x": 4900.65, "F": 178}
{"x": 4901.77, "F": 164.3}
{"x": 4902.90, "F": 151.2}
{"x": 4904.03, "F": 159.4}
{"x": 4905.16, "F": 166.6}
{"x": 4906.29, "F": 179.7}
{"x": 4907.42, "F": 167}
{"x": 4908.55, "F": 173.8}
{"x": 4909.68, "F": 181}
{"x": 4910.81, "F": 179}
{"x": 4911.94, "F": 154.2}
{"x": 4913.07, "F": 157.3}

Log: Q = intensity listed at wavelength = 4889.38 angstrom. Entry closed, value 165.2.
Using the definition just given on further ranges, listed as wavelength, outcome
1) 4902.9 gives 151.2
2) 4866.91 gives 152.8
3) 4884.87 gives 156.4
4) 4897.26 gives 165.6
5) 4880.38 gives 132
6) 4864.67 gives 142.7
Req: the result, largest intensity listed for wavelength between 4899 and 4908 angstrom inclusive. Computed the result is 179.7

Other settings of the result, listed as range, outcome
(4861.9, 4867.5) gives 152.9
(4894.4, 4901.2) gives 178.9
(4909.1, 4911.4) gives 181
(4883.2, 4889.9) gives 165.2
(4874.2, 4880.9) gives 177.5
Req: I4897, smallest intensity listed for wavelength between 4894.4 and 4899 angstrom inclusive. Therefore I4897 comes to 154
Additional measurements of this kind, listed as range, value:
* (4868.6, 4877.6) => 143.8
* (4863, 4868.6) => 135.6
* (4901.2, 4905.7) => 151.2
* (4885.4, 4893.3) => 134.6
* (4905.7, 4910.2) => 167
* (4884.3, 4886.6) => 148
